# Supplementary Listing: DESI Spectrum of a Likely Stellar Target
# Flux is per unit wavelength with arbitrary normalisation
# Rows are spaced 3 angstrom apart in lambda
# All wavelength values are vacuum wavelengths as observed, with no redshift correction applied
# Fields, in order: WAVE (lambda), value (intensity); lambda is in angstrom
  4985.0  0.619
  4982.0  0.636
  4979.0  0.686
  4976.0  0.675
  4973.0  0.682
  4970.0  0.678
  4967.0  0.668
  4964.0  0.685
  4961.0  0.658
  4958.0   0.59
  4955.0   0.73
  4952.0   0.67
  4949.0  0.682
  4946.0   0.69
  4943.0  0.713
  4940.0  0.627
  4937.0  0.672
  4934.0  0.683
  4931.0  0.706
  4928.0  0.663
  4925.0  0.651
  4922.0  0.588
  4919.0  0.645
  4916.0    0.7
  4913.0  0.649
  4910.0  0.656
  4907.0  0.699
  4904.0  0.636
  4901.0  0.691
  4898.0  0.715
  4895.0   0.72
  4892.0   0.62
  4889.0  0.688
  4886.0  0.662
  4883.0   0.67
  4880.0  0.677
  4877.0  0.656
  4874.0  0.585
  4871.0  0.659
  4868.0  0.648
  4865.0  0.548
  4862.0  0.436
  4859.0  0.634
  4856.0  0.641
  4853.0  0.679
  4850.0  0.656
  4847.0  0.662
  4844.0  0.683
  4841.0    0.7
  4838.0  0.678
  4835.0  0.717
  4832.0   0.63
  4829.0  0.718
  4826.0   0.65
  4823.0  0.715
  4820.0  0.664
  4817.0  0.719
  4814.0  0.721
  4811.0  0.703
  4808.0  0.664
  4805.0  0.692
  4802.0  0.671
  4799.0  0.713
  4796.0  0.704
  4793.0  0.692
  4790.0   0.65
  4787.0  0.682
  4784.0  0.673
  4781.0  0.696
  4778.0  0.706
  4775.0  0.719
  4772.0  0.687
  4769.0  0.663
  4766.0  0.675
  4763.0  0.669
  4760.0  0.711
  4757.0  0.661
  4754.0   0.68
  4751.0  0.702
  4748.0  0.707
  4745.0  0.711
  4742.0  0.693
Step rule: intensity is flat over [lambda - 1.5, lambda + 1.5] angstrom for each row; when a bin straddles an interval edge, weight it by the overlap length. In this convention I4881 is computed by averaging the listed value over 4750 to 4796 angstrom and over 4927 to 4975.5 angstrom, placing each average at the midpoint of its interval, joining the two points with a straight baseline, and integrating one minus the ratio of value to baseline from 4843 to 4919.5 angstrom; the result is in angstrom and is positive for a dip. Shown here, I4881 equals 3.20 angstrom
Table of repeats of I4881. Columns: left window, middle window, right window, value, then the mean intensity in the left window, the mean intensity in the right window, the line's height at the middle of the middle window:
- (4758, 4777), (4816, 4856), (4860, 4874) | -4.56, 0.687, 0.576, 0.611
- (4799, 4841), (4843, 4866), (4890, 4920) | 2.21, 0.689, 0.674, 0.683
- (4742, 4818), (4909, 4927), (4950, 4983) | 0.71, 0.691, 0.67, 0.675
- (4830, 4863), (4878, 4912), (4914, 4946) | -0.80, 0.651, 0.666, 0.66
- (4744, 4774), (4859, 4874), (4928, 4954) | 2.26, 0.687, 0.68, 0.683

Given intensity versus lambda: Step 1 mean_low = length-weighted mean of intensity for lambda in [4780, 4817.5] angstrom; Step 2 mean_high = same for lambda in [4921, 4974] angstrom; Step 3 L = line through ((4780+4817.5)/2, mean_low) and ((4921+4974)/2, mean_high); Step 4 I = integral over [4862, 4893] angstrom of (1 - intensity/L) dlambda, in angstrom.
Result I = 2.16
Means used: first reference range 0.69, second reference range 0.669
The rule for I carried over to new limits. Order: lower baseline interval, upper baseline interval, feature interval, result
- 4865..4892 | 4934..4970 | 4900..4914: -0.2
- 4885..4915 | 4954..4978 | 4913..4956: 0.0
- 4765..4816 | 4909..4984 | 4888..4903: -0.2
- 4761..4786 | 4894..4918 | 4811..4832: -0.3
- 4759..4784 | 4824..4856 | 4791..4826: -0.6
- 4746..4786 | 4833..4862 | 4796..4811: -0.3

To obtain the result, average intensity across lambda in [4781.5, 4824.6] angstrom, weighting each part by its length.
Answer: 0.69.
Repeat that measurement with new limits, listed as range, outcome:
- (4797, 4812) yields 0.689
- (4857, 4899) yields 0.636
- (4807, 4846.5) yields 0.689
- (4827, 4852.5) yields 0.68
